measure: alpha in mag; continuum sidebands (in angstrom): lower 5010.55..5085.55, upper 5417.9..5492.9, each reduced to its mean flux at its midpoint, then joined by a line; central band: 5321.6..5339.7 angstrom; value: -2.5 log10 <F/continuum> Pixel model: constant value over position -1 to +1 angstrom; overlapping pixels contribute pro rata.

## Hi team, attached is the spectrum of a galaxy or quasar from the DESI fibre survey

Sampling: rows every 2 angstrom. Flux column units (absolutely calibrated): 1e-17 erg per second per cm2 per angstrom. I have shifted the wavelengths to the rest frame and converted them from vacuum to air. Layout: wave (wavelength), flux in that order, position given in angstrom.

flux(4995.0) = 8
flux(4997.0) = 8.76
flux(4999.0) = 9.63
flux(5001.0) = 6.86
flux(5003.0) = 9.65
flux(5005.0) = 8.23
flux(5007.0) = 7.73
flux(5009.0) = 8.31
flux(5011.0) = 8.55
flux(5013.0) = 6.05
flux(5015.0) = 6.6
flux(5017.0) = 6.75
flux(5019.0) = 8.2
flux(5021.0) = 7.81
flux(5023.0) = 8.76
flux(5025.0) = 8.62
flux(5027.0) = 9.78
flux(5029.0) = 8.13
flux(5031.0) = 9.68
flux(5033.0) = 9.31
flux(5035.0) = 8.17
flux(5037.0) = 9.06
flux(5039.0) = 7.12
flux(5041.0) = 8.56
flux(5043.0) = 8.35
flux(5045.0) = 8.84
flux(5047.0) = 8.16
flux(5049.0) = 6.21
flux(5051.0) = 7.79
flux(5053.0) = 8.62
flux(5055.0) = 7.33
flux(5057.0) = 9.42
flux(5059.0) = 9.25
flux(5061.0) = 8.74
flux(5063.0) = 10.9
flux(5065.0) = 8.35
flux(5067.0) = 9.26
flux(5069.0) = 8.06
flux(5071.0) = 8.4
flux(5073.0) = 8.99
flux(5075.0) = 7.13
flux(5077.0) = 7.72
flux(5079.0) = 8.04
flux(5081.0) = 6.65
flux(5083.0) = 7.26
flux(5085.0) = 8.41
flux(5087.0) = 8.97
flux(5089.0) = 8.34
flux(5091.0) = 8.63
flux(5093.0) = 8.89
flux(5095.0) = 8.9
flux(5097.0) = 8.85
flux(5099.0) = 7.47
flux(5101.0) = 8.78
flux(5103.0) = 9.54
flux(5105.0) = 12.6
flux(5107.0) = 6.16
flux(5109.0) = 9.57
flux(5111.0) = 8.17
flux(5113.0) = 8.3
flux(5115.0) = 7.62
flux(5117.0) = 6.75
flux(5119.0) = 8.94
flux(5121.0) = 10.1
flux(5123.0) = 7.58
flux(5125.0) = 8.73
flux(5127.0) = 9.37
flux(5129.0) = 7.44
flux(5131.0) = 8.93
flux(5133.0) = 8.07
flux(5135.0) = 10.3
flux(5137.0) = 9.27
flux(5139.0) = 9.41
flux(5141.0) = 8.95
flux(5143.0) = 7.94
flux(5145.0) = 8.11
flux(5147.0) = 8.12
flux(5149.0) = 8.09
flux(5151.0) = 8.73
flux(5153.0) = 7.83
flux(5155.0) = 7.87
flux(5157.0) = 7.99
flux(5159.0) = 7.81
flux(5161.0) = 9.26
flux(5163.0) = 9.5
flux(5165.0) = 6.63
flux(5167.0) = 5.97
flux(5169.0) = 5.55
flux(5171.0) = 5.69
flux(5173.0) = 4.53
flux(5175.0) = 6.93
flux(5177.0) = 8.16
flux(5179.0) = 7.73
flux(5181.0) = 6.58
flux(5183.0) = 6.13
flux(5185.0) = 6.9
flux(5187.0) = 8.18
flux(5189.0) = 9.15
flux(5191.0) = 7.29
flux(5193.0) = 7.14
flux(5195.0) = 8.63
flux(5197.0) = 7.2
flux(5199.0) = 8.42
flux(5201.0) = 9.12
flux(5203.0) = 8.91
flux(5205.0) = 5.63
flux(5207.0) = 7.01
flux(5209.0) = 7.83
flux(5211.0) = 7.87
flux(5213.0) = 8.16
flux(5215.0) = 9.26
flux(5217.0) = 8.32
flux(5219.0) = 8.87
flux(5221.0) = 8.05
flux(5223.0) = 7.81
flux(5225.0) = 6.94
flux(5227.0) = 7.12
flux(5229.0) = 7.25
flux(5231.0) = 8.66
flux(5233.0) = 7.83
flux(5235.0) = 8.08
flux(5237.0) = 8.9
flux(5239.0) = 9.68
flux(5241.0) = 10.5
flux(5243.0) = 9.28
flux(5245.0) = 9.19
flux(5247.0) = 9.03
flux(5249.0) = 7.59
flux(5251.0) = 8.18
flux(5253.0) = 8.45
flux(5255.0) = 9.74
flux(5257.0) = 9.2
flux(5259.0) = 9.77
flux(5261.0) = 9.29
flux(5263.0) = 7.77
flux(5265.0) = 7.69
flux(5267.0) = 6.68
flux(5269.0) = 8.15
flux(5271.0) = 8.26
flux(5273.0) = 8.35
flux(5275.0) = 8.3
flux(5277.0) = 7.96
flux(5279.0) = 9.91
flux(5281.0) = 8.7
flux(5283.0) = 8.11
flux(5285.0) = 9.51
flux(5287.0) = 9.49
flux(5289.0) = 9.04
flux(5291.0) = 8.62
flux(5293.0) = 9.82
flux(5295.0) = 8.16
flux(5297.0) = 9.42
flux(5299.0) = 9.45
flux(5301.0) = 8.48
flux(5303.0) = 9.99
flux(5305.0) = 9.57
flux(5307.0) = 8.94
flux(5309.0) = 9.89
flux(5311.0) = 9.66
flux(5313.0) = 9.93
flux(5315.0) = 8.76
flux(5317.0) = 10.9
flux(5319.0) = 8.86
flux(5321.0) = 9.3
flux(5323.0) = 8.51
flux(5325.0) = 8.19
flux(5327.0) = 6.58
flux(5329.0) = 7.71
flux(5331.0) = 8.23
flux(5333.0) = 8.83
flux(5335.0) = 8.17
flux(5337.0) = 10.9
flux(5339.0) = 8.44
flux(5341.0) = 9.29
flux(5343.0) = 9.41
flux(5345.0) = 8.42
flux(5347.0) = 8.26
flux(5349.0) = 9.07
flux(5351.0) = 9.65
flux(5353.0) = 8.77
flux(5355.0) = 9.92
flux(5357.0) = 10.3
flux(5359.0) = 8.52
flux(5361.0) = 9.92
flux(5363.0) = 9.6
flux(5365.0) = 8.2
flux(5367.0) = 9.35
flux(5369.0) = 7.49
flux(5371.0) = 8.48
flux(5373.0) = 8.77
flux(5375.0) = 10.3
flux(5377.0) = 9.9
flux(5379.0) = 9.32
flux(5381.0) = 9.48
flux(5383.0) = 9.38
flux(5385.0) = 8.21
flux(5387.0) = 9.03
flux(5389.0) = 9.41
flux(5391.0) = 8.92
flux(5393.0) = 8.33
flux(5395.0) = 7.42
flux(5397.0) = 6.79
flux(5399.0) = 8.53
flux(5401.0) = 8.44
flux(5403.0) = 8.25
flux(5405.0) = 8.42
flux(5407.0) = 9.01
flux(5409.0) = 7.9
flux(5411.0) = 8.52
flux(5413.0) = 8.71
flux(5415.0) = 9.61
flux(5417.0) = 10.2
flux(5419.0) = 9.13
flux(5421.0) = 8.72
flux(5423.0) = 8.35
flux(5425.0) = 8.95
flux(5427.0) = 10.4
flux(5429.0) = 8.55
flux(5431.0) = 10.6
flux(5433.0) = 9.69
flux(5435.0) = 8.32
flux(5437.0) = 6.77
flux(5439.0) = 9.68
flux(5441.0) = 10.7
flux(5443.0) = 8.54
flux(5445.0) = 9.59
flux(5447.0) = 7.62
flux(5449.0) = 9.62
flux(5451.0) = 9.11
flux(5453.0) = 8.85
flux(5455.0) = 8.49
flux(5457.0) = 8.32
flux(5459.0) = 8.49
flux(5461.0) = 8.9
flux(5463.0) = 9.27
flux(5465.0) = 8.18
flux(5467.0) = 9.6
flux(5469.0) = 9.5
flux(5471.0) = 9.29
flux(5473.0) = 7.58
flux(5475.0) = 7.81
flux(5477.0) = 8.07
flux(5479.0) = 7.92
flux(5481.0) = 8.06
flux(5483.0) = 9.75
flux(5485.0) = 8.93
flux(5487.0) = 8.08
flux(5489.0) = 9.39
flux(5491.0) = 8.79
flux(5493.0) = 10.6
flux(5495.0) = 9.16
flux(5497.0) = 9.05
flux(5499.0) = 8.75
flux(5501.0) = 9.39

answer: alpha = 0.03 mag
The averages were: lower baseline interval 8.23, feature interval 8.41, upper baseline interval 8.88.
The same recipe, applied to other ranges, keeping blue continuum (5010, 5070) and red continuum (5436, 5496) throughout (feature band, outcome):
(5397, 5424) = 0.01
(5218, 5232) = 0.10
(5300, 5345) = -0.04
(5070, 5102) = 0.02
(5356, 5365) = -0.09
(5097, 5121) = -0.02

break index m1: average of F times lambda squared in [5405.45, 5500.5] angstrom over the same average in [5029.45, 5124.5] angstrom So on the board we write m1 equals 1.2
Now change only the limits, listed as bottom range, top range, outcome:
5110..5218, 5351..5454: 1.24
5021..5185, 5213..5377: 1.15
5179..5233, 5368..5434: 1.23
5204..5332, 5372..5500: 1.10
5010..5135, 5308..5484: 1.20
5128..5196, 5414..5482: 1.27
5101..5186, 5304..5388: 1.22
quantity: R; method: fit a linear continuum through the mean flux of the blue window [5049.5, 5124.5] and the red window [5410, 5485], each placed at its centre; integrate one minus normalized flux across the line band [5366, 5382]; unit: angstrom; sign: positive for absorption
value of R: -0.57 angstrom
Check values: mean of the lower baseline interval 8.49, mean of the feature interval 9.14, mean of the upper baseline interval 8.9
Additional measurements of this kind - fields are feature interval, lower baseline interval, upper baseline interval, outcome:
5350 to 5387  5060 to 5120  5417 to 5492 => -1.7 angstrom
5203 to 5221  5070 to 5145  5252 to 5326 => 1.7 angstrom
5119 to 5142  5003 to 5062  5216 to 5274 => -1.6 angstrom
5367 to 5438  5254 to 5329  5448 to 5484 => -0.4 angstrom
